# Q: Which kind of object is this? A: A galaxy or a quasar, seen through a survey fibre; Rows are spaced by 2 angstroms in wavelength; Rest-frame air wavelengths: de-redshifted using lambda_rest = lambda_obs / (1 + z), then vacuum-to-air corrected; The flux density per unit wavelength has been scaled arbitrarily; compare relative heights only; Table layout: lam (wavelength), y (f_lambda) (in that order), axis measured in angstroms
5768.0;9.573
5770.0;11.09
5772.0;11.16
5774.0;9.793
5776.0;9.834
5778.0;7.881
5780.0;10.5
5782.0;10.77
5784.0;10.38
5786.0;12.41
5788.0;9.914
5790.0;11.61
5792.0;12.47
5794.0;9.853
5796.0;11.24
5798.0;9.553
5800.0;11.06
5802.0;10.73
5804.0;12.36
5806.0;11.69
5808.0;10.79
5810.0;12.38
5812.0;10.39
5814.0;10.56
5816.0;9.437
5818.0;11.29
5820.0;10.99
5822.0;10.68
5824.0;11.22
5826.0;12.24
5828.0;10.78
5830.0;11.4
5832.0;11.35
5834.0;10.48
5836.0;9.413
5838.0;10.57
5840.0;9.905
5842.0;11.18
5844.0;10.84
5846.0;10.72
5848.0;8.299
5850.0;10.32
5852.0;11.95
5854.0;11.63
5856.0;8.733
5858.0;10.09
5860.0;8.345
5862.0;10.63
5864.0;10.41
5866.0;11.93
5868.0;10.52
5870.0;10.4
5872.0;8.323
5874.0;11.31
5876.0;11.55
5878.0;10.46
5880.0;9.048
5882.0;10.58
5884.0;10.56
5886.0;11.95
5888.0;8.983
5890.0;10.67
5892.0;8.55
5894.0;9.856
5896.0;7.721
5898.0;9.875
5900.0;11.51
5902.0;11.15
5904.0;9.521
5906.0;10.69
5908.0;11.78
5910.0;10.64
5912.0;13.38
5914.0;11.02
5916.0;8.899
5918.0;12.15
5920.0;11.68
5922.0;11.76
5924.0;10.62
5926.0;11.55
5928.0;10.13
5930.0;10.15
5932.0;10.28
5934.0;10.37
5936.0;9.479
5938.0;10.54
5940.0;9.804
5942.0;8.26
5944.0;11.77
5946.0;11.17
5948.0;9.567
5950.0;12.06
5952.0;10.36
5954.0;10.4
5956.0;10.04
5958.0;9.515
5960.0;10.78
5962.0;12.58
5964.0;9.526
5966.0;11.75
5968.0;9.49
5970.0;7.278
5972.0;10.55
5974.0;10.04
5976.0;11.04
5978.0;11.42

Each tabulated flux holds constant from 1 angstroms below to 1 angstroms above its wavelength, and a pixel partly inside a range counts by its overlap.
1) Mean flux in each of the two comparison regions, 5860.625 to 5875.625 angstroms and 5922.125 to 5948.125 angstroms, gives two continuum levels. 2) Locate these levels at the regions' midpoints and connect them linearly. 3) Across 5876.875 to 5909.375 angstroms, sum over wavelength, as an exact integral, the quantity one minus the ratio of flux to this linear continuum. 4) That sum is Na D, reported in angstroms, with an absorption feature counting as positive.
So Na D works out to 0.8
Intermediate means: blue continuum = 10.5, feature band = 10.2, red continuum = 10.4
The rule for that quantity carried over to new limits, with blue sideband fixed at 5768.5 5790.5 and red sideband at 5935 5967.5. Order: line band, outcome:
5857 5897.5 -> 1.39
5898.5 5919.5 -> -1.22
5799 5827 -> -1.84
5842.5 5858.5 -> 0.14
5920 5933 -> -0.45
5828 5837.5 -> -0.20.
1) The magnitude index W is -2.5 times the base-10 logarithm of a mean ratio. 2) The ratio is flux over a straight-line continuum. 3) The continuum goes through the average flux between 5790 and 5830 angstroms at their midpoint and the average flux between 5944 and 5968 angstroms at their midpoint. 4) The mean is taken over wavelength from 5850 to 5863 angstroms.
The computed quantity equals 0.073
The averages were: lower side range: 11.1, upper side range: 10.7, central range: 10.2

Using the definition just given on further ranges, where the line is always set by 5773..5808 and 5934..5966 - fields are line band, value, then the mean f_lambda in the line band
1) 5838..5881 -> 0.028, 10.3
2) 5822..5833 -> -0.068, 11.3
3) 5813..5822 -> 0.008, 10.6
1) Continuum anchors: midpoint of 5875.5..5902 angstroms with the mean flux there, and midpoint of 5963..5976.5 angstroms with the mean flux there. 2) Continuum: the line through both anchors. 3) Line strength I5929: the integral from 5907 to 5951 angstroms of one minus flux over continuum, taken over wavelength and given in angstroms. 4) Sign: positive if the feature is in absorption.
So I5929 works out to -3.3 angstroms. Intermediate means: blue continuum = 10.1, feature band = 10.8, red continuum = 9.91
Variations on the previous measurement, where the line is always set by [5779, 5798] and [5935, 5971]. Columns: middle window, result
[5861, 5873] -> 0.27 angstroms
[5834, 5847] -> 0.34 angstroms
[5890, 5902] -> 0.85 angstroms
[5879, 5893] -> 0.64 angstroms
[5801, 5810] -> -0.53 angstroms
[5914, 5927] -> -0.91 angstroms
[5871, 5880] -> 0.26 angstroms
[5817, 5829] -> -0.45 angstroms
